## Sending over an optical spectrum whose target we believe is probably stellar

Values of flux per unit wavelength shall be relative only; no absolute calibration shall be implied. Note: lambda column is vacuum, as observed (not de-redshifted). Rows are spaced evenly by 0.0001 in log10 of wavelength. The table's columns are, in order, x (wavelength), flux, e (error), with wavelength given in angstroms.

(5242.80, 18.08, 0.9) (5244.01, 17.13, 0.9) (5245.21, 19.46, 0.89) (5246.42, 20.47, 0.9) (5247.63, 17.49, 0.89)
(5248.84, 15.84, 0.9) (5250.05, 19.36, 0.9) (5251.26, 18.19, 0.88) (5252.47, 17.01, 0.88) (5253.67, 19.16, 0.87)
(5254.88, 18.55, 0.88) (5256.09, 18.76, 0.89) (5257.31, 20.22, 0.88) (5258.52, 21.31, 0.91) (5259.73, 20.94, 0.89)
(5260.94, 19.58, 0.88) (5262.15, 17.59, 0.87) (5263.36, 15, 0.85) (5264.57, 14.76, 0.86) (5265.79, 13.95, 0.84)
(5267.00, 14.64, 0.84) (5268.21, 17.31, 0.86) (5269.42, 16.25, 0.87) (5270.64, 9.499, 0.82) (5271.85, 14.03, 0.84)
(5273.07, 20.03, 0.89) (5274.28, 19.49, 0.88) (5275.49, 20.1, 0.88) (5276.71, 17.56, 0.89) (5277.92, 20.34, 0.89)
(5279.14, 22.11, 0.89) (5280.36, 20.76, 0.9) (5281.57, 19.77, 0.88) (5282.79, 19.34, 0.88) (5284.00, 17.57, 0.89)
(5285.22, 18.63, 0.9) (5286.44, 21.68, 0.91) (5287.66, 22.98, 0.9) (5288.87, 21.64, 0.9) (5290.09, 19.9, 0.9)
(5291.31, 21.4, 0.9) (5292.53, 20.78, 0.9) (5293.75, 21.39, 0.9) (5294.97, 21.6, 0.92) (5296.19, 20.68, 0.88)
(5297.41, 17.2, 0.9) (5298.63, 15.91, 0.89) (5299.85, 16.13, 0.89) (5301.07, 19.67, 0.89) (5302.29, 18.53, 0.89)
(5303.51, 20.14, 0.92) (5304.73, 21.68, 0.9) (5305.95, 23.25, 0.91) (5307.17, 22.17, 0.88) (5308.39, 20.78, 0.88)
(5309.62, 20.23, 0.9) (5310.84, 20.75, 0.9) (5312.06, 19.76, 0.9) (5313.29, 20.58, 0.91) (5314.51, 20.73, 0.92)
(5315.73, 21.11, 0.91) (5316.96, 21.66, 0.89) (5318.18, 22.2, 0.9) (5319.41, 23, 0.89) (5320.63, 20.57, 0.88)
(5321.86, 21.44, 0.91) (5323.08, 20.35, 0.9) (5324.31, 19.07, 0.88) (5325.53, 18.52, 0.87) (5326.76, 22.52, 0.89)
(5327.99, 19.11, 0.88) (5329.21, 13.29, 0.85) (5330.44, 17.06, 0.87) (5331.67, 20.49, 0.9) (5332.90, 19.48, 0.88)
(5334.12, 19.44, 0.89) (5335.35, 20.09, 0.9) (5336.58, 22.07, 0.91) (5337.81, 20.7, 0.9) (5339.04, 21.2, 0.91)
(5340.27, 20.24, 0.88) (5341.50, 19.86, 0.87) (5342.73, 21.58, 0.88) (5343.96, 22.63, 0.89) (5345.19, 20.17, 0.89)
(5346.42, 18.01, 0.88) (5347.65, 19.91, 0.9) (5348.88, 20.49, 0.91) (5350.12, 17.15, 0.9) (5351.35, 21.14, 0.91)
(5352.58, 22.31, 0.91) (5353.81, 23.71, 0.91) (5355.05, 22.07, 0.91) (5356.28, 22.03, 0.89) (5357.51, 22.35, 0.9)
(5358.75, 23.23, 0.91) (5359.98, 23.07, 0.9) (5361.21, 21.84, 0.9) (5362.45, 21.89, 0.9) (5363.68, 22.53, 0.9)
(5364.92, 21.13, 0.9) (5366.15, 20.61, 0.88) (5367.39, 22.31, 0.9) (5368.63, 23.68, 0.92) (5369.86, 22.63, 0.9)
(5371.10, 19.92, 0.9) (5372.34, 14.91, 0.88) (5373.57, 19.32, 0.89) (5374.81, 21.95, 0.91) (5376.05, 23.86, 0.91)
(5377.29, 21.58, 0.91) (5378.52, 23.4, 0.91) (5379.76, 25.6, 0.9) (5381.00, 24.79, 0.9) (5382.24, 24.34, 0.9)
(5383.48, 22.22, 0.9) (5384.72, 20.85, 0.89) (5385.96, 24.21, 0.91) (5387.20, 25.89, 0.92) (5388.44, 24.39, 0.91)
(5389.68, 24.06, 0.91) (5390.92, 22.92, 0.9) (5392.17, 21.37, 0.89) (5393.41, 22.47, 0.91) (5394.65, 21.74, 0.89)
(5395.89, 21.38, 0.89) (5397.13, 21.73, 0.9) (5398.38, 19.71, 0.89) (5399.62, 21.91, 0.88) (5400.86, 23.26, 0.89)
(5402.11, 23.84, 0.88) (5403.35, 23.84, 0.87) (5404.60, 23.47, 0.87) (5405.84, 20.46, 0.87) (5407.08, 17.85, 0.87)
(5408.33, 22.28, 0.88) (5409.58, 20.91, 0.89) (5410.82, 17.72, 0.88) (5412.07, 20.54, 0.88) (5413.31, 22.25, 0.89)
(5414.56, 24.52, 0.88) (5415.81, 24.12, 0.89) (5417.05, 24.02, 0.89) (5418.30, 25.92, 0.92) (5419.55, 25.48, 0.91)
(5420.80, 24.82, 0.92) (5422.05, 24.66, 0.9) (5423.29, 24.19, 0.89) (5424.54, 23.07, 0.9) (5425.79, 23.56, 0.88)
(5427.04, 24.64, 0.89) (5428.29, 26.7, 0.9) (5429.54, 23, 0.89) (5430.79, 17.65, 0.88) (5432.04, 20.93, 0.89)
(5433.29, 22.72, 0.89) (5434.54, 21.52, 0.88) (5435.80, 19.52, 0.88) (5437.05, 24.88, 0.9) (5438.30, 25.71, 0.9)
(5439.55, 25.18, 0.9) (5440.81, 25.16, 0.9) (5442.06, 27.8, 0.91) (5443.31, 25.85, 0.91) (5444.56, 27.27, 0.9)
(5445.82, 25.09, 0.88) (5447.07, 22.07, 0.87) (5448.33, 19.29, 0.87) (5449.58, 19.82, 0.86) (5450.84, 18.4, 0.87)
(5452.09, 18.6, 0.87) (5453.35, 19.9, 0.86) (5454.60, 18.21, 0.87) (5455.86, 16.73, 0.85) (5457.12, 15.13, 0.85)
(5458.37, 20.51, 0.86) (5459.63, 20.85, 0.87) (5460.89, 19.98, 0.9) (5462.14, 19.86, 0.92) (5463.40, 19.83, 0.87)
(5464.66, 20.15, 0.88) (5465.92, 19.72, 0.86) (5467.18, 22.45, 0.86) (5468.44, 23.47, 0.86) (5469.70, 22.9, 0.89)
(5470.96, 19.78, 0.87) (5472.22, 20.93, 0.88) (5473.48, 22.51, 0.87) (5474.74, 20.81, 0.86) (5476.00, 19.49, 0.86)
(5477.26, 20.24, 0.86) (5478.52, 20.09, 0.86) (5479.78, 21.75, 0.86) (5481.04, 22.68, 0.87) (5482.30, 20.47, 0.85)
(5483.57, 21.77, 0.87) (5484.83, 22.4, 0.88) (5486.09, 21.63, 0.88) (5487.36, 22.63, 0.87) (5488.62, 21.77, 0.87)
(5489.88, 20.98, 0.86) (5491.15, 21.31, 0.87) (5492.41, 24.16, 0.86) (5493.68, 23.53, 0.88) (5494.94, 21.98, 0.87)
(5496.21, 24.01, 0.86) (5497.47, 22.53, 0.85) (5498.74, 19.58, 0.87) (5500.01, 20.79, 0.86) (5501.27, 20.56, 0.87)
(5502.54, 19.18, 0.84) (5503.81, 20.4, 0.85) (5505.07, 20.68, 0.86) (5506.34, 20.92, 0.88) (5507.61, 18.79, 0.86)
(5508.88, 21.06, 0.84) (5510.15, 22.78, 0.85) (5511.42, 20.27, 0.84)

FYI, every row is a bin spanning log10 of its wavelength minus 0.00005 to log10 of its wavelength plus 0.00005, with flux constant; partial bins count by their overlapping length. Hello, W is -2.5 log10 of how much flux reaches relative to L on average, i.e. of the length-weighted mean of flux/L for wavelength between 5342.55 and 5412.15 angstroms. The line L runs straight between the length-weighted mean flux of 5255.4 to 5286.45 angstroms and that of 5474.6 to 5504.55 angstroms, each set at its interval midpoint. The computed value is -0.11 mag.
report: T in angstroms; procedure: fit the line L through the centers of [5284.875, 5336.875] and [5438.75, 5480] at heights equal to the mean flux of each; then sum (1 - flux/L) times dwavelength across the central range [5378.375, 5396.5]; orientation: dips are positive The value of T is -2.2 angstroms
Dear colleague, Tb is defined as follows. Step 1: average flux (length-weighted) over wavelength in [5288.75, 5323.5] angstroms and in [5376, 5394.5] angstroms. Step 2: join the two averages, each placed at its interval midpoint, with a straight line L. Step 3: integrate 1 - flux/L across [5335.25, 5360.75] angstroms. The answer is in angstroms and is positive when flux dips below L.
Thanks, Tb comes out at 1.0 angstroms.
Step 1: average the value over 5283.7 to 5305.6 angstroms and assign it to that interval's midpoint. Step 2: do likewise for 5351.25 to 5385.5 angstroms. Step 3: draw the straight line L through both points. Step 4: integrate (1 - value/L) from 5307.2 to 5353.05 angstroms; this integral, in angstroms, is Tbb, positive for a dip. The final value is 1.54 angstroms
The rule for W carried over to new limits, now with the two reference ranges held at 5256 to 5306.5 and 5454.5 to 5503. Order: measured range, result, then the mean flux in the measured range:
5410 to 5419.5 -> -0.13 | 22.9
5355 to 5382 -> -0.12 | 22.1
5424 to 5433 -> -0.12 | 22.8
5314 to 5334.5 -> -0.04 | 20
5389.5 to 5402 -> -0.10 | 22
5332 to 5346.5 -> -0.06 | 20.6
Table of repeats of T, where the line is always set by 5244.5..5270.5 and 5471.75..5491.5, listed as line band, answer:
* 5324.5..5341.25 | -0.5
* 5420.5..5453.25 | -3.9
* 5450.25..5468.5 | 1.3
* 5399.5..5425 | -3.3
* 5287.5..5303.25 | -1.2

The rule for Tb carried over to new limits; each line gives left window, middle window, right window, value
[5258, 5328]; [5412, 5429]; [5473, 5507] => -2.9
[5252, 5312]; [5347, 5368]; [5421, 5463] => -1.2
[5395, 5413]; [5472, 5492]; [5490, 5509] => -0.1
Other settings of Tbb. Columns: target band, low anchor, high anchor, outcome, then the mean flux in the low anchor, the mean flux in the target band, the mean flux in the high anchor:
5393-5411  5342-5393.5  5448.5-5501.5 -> 0.0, 22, 21.6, 20.8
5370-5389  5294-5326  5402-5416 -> -1.1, 20.3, 22.5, 21.7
